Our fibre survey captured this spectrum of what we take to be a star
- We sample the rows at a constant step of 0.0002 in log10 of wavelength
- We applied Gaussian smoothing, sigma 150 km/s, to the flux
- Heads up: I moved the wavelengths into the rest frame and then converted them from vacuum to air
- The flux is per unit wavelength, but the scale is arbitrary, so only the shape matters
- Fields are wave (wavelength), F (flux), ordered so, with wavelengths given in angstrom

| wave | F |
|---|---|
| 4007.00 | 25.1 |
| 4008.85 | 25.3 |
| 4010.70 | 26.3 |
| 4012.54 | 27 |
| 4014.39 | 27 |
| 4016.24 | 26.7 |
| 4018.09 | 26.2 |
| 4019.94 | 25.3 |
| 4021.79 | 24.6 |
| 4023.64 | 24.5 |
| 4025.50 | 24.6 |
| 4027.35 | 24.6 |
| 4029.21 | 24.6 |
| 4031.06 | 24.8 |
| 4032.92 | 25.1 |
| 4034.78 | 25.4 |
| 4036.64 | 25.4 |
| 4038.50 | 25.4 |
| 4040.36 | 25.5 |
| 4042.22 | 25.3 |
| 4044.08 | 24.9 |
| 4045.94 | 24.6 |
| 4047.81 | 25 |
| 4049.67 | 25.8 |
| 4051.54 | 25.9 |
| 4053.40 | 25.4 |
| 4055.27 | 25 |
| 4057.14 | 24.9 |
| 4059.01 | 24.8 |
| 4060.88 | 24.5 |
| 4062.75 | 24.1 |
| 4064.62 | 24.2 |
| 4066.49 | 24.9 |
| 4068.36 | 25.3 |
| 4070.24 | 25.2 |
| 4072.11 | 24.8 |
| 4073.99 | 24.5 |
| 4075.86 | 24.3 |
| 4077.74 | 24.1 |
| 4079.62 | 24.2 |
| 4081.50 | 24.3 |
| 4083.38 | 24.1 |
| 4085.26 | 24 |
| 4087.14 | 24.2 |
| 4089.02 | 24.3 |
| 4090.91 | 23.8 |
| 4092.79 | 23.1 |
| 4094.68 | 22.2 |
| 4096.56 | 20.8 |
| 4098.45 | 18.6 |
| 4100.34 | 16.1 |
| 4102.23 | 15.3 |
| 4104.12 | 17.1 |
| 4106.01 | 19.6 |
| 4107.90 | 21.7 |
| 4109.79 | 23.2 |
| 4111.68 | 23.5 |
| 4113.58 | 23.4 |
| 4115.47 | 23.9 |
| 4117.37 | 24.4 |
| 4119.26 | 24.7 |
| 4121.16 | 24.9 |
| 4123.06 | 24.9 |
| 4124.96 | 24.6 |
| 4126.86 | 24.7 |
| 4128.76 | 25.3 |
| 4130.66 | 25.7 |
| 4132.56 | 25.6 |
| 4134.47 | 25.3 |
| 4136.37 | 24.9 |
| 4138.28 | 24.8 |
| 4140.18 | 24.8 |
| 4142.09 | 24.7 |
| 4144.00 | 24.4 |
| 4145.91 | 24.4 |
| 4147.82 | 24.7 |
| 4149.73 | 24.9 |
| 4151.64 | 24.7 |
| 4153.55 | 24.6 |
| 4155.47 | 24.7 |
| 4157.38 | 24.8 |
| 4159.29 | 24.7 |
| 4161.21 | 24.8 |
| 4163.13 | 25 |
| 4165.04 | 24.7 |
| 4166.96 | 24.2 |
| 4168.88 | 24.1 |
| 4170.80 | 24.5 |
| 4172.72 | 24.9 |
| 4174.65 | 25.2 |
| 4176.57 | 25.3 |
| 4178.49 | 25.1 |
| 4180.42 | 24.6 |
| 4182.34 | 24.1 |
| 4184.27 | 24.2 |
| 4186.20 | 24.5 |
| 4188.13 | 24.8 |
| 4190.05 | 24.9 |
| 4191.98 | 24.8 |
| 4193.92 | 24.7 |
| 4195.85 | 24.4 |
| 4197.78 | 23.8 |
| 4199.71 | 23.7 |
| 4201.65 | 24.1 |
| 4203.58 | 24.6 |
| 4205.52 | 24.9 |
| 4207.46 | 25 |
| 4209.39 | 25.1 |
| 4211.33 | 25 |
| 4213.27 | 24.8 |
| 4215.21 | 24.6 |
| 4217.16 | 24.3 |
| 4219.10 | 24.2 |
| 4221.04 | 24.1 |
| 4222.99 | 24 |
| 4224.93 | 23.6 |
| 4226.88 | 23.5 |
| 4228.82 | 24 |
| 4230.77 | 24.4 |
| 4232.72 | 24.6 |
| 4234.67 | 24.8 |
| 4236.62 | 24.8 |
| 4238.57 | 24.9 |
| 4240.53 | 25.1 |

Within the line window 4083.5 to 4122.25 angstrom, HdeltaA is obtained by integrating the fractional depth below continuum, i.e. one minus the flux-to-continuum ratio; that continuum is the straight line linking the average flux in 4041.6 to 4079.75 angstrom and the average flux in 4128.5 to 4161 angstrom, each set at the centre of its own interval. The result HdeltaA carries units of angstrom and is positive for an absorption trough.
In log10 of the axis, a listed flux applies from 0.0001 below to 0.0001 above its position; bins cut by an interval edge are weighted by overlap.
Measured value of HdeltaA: 4.5 angstrom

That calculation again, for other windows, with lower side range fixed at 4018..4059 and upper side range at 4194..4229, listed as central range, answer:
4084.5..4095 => 0.50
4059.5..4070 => 0.14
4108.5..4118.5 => 0.46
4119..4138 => -0.28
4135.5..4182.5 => -0.28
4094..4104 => 2.60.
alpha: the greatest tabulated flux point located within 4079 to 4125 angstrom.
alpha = 24.9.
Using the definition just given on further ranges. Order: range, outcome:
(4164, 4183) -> 25.3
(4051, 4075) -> 25.9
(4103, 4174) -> 25.7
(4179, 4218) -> 25.1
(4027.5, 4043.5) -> 25.5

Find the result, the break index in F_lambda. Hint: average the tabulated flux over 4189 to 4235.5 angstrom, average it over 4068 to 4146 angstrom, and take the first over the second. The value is 1.0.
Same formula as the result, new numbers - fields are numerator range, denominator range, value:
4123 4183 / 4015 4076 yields 0.99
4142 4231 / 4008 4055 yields 0.97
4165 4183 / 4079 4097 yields 1.05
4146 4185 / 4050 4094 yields 1.01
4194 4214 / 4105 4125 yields 1.05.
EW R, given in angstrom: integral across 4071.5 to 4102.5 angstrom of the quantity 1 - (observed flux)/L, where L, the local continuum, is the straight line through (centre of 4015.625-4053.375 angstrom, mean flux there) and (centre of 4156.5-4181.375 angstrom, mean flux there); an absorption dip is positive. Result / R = 3.0 angstrom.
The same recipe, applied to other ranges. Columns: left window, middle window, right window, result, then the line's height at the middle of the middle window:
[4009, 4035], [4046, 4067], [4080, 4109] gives -1.28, 23.5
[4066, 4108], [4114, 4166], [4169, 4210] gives -2.71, 23.6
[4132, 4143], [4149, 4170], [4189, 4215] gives 0.18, 24.9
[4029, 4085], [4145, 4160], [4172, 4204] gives -0.02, 24.6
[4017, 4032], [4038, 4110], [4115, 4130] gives 4.00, 24.8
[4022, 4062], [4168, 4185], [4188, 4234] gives -0.10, 24.5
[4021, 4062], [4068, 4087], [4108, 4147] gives 0.29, 24.8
